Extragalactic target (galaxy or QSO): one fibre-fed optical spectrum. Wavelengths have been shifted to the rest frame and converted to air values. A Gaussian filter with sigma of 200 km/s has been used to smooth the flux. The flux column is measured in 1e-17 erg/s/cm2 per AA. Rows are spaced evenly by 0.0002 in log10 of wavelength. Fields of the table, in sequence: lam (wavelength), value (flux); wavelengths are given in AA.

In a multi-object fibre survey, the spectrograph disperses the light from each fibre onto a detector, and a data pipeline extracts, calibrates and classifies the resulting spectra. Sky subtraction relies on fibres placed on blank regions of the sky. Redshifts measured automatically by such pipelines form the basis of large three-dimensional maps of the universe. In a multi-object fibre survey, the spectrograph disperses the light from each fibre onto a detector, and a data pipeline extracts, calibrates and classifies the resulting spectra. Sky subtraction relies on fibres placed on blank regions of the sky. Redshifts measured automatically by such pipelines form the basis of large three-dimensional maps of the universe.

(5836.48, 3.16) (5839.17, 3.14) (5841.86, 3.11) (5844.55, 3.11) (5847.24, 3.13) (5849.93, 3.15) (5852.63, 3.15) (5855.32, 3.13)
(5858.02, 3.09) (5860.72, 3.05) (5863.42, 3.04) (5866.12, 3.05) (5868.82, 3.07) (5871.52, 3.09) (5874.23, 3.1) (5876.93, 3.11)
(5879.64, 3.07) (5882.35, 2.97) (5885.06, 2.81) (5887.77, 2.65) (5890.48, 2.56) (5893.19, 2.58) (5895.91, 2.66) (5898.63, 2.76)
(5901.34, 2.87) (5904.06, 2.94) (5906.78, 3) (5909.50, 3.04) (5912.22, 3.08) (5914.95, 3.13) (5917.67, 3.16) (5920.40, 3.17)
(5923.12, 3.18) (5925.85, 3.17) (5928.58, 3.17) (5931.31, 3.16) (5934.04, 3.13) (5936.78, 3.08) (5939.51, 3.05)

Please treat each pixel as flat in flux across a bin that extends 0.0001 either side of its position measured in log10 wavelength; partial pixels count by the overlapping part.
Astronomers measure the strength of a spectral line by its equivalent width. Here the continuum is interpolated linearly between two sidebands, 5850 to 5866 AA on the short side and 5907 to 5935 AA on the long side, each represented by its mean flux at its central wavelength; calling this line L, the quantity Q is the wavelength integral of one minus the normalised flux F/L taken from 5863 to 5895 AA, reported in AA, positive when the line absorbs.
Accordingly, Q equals 1.94 AA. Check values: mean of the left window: 3.09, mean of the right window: 3.13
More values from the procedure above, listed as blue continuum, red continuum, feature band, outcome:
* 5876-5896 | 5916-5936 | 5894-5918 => 0.3 AA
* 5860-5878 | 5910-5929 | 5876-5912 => 3.0 AA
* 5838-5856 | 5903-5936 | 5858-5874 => 0.3 AA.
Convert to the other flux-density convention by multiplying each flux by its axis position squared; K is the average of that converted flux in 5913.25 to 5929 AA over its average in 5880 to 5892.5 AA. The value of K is 1.16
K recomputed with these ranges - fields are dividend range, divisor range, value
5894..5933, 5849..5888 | 1.01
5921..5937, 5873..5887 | 1.07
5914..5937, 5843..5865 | 1.04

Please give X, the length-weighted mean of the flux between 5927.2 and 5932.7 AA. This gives 3.17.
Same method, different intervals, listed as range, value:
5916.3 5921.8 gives 3.17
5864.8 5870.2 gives 3.06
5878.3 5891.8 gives 2.81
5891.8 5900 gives 2.67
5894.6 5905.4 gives 2.81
